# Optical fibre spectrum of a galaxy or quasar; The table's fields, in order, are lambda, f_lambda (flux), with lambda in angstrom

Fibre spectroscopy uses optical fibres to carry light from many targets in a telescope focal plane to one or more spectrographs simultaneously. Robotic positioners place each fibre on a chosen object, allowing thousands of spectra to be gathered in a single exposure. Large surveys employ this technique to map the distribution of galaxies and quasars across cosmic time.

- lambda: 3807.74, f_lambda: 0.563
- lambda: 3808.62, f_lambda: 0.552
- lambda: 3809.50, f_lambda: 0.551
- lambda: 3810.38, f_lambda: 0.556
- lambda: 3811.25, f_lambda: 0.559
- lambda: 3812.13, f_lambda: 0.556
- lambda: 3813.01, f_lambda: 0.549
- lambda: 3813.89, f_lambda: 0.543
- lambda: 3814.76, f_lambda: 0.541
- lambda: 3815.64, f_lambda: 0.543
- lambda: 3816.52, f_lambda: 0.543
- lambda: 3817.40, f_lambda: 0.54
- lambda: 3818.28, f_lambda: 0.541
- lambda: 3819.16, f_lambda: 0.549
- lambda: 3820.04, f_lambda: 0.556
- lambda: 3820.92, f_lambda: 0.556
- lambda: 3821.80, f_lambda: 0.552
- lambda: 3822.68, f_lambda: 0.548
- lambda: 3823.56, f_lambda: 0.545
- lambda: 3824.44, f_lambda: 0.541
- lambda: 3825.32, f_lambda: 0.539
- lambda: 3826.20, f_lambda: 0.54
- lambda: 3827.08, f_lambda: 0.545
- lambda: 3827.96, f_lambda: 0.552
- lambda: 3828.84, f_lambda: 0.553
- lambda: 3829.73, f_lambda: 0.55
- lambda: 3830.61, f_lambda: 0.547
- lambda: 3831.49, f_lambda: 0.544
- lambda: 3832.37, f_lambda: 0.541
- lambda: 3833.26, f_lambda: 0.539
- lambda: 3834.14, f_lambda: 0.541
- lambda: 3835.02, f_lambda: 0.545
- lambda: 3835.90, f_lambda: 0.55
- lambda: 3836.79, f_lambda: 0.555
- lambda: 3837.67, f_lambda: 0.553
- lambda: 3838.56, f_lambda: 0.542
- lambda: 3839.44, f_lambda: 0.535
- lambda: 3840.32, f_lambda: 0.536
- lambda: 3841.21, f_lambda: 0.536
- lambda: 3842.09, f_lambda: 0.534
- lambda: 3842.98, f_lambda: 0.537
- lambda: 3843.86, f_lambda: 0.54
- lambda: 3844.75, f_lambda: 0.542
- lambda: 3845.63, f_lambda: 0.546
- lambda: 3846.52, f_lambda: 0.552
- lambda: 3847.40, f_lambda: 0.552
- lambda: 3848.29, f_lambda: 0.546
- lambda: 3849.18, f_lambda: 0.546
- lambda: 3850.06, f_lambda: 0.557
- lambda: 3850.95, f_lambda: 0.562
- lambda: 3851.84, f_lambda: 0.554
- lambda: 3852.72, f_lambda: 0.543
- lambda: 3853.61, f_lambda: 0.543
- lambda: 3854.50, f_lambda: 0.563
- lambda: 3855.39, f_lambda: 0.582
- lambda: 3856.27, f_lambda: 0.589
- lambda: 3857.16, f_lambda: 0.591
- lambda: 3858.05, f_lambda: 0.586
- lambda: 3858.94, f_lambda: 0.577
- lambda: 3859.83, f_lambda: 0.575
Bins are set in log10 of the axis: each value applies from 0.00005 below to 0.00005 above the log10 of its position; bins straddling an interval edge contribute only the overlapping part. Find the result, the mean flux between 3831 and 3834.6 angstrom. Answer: 0.542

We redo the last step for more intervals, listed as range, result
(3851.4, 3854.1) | 0.547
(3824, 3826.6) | 0.54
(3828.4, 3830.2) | 0.55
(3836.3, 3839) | 0.549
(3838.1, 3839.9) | 0.539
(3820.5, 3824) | 0.55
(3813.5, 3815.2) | 0.544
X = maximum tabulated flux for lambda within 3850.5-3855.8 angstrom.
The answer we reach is 0.582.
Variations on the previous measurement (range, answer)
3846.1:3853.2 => 0.562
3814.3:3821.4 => 0.556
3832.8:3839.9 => 0.555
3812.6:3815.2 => 0.549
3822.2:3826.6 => 0.548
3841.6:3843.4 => 0.537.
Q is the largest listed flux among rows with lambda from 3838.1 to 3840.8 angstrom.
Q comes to 0.542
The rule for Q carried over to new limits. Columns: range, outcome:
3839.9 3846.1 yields 0.546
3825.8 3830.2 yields 0.553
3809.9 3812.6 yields 0.559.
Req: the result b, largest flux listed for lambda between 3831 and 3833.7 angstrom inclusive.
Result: 0.544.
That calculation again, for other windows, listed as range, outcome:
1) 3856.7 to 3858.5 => 0.591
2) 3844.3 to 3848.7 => 0.552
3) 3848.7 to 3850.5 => 0.557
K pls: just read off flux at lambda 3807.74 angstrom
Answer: 0.563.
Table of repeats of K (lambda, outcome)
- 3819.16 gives 0.549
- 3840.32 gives 0.536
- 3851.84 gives 0.554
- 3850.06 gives 0.557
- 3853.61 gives 0.543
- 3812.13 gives 0.556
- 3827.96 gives 0.552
